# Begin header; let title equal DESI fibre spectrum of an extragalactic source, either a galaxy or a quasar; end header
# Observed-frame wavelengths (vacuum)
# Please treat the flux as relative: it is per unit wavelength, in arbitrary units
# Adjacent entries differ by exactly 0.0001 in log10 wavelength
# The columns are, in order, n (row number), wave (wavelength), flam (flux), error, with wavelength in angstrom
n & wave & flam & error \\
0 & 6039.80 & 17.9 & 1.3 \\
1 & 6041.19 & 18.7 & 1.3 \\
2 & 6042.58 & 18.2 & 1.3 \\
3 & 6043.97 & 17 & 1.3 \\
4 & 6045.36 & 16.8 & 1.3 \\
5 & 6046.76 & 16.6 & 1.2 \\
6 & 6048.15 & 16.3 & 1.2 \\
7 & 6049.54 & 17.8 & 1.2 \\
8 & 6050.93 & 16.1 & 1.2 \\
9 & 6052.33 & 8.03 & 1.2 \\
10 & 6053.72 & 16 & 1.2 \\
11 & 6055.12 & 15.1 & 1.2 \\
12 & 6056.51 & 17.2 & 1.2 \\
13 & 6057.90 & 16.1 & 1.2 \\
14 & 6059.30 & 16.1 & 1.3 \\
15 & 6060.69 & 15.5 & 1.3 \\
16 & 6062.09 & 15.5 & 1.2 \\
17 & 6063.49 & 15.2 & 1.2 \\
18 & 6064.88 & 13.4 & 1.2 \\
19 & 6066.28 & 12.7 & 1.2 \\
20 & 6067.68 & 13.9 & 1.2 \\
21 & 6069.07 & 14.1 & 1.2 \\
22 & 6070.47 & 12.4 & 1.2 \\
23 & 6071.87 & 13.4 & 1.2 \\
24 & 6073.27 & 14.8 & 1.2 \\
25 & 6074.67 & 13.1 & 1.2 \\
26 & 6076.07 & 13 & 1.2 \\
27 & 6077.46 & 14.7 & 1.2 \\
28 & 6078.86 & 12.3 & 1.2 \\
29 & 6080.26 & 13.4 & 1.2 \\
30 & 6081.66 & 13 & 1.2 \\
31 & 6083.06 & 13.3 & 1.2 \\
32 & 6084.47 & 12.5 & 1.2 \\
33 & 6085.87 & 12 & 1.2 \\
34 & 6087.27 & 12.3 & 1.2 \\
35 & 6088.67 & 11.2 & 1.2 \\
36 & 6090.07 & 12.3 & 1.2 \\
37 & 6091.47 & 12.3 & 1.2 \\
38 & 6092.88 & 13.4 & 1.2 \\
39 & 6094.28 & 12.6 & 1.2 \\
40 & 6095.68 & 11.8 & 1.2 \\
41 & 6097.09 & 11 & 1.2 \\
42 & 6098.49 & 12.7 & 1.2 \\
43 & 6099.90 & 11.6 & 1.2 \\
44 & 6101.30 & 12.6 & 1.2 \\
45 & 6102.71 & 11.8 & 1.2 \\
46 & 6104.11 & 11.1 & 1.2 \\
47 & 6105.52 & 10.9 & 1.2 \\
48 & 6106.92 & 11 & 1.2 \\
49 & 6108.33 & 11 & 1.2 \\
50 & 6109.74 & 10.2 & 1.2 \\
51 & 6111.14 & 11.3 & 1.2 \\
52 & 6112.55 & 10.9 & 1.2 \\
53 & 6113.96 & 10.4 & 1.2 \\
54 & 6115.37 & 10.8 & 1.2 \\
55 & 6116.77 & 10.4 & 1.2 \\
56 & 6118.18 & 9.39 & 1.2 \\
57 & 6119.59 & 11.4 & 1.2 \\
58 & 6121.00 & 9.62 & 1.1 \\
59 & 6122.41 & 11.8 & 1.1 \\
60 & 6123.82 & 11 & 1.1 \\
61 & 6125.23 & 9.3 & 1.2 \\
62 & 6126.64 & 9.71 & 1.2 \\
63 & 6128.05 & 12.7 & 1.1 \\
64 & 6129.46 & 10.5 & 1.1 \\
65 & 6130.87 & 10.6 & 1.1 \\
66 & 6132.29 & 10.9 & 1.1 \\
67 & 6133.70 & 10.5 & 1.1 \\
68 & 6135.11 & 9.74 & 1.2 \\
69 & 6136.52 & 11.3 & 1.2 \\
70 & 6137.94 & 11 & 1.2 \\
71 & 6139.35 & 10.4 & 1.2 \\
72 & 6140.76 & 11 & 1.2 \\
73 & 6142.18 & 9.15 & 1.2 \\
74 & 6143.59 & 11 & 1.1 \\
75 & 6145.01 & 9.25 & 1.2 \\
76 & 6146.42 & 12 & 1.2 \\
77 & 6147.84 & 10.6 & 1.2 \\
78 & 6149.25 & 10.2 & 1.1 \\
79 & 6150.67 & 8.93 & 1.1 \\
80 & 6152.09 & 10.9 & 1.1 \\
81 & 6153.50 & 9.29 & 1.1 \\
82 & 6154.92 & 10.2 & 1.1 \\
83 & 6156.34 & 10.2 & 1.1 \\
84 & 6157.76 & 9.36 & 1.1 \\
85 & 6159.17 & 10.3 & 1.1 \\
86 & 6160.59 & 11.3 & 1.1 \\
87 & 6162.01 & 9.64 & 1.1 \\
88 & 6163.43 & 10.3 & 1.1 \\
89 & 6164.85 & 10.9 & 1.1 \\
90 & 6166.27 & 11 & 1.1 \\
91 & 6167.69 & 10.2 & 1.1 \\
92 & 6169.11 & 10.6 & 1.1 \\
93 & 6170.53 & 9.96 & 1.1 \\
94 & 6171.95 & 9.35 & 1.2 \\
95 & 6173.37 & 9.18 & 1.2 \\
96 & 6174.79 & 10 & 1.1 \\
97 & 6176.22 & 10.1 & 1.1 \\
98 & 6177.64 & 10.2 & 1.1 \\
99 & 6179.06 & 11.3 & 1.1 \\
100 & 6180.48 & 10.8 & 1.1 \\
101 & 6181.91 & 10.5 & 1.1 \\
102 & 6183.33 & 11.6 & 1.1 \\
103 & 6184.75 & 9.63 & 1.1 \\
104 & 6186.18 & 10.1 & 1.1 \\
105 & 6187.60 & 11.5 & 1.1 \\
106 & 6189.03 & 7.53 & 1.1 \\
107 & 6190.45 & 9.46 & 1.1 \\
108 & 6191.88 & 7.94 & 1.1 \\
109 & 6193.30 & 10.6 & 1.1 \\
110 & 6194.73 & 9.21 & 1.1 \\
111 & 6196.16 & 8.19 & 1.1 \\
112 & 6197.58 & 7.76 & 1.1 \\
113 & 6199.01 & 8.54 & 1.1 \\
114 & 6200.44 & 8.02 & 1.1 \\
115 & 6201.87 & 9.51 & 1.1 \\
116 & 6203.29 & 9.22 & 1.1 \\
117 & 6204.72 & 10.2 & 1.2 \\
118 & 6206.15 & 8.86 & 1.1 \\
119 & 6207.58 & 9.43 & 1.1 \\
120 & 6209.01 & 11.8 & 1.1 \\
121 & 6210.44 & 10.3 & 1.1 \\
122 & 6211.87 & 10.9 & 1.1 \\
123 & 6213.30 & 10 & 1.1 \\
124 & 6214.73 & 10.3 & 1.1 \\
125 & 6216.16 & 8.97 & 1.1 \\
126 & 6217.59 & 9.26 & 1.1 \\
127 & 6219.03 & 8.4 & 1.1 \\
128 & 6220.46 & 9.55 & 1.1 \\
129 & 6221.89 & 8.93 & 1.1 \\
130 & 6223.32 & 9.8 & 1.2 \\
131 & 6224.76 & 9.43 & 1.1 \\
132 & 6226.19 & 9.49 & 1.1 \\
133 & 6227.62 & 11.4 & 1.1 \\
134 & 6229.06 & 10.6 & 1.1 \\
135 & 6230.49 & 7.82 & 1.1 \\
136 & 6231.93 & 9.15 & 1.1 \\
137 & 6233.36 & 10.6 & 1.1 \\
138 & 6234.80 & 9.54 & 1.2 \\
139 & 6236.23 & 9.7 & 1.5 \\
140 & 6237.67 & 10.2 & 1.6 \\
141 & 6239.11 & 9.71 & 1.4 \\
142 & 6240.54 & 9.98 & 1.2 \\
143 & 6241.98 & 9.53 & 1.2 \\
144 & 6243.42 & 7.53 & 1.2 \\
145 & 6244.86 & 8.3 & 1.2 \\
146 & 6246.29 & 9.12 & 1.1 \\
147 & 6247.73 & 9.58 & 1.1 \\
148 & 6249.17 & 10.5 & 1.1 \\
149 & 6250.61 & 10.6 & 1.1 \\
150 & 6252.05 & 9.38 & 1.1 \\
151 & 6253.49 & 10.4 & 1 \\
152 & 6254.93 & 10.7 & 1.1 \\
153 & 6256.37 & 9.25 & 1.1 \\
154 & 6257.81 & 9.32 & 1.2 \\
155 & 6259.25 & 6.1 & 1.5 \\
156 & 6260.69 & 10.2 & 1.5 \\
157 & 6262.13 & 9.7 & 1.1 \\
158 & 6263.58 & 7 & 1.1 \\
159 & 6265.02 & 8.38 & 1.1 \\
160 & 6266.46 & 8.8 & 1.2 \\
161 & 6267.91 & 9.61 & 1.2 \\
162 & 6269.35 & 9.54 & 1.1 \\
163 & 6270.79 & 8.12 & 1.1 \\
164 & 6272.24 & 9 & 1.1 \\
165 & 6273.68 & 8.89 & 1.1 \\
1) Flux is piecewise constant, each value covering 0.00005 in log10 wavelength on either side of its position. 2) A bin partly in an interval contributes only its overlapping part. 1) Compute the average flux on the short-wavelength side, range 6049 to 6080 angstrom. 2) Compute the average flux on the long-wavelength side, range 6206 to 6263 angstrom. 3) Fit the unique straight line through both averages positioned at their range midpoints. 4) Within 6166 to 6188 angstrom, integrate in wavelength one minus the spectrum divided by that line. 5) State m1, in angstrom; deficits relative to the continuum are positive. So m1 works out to 1.7 angstrom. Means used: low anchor 14.4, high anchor 9.61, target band 10.4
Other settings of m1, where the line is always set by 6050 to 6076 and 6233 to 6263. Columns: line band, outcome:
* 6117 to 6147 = 4.7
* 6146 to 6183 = 4.4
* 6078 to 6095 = 1.5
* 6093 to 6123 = 4.5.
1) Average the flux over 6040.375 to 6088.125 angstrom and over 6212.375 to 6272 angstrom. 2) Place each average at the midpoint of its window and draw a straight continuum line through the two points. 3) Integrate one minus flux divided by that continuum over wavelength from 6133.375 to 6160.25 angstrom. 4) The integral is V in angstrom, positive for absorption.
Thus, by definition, 4.2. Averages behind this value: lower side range 14.6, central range 10.3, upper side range 9.38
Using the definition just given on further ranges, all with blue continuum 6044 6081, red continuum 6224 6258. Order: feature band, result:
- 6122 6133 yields 1.7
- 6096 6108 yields 1.7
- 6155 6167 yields 1.5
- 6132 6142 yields 1.6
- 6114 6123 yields 1.7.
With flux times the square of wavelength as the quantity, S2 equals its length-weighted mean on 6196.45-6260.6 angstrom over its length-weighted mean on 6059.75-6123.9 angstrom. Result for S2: 0.8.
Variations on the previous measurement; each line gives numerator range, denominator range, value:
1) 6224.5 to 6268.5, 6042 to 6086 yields 0.69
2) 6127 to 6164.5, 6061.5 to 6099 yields 0.82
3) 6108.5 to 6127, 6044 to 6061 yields 0.68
